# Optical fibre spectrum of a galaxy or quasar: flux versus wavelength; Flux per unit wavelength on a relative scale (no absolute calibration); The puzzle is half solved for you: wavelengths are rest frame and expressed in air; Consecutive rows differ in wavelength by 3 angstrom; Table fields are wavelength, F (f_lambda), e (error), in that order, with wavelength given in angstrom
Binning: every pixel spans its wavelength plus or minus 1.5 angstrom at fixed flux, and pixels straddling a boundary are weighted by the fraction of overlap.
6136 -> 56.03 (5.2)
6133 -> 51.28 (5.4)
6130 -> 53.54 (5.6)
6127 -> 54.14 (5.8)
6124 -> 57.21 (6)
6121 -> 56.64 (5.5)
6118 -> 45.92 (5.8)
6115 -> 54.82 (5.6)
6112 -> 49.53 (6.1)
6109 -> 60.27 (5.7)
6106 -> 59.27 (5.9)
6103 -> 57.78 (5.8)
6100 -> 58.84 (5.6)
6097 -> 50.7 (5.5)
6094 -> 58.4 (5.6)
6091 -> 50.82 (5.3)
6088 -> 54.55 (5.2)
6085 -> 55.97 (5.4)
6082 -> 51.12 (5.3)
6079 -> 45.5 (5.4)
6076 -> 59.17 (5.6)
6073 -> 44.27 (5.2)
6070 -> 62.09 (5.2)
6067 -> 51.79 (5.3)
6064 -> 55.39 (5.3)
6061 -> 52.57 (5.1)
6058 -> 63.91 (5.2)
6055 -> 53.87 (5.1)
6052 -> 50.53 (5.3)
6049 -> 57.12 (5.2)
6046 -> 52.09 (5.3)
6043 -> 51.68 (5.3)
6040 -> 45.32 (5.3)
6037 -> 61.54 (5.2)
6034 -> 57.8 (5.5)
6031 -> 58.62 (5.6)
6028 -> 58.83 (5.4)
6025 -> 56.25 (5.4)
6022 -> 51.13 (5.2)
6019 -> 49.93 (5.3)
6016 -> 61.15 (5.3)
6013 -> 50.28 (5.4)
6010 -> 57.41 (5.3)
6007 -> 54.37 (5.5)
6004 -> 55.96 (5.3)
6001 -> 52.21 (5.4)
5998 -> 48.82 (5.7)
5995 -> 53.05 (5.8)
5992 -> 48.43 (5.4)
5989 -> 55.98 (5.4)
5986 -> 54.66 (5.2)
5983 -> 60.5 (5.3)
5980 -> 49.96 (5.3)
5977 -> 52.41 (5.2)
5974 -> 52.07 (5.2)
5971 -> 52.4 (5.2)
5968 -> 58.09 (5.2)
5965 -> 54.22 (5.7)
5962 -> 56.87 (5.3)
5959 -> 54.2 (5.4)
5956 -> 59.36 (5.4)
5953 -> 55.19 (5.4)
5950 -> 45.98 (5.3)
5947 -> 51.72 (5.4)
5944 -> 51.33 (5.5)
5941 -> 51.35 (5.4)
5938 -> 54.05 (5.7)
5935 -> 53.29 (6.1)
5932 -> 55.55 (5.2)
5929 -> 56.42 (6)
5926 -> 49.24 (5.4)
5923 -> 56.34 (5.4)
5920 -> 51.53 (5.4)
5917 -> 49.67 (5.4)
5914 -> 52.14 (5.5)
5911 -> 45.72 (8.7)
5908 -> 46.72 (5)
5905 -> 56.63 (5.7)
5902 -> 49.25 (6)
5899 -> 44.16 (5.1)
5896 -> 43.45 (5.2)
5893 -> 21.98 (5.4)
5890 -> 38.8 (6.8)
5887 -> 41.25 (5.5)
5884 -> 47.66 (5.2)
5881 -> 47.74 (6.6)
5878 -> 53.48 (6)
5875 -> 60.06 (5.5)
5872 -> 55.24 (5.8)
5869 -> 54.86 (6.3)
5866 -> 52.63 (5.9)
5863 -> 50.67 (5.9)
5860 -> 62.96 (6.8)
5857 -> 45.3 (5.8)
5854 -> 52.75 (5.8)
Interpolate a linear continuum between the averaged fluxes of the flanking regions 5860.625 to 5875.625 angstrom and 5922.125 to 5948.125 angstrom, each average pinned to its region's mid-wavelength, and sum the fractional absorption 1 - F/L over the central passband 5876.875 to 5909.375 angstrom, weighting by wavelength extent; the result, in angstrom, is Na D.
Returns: 5.81 angstrom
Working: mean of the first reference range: 54.9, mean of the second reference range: 53.2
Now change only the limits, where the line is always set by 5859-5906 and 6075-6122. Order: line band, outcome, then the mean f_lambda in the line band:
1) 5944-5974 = -2.0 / 54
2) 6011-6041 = -1.7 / 55.3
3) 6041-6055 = 0.1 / 52.7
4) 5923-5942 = -1.4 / 53.6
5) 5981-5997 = -0.9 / 54.2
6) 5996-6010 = -0.4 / 53.3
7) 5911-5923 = -0.4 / 51.1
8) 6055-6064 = -0.6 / 57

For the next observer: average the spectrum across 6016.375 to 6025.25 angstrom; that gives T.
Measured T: 53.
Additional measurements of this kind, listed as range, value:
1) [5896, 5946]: 51.2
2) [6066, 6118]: 54.2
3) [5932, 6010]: 53.6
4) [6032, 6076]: 54.5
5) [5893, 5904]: 42.9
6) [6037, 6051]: 52.6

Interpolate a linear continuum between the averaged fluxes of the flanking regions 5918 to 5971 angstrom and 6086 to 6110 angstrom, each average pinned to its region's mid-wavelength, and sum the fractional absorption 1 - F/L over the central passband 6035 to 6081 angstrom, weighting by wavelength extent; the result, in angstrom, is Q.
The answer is 1.5 angstrom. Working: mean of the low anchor 53.7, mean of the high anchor 56.2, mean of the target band 53.8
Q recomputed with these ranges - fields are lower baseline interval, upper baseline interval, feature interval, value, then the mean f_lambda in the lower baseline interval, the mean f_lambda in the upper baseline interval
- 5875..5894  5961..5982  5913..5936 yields -2.21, 43.8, 53.8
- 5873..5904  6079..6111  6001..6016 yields -1.16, 45.1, 55.2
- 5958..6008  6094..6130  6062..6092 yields 0.90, 53.8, 55.1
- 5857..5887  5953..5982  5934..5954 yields 0.89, 52.9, 54.5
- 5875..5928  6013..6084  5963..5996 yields -1.84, 47.3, 54.3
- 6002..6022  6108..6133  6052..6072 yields -0.63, 54.5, 53.7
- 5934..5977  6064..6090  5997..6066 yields -1.77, 53.5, 53.1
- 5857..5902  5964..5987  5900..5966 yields -1.19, 48.1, 54.3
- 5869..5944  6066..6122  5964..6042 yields -3.71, 49.4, 54.1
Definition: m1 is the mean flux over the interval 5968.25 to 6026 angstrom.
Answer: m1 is 53.6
